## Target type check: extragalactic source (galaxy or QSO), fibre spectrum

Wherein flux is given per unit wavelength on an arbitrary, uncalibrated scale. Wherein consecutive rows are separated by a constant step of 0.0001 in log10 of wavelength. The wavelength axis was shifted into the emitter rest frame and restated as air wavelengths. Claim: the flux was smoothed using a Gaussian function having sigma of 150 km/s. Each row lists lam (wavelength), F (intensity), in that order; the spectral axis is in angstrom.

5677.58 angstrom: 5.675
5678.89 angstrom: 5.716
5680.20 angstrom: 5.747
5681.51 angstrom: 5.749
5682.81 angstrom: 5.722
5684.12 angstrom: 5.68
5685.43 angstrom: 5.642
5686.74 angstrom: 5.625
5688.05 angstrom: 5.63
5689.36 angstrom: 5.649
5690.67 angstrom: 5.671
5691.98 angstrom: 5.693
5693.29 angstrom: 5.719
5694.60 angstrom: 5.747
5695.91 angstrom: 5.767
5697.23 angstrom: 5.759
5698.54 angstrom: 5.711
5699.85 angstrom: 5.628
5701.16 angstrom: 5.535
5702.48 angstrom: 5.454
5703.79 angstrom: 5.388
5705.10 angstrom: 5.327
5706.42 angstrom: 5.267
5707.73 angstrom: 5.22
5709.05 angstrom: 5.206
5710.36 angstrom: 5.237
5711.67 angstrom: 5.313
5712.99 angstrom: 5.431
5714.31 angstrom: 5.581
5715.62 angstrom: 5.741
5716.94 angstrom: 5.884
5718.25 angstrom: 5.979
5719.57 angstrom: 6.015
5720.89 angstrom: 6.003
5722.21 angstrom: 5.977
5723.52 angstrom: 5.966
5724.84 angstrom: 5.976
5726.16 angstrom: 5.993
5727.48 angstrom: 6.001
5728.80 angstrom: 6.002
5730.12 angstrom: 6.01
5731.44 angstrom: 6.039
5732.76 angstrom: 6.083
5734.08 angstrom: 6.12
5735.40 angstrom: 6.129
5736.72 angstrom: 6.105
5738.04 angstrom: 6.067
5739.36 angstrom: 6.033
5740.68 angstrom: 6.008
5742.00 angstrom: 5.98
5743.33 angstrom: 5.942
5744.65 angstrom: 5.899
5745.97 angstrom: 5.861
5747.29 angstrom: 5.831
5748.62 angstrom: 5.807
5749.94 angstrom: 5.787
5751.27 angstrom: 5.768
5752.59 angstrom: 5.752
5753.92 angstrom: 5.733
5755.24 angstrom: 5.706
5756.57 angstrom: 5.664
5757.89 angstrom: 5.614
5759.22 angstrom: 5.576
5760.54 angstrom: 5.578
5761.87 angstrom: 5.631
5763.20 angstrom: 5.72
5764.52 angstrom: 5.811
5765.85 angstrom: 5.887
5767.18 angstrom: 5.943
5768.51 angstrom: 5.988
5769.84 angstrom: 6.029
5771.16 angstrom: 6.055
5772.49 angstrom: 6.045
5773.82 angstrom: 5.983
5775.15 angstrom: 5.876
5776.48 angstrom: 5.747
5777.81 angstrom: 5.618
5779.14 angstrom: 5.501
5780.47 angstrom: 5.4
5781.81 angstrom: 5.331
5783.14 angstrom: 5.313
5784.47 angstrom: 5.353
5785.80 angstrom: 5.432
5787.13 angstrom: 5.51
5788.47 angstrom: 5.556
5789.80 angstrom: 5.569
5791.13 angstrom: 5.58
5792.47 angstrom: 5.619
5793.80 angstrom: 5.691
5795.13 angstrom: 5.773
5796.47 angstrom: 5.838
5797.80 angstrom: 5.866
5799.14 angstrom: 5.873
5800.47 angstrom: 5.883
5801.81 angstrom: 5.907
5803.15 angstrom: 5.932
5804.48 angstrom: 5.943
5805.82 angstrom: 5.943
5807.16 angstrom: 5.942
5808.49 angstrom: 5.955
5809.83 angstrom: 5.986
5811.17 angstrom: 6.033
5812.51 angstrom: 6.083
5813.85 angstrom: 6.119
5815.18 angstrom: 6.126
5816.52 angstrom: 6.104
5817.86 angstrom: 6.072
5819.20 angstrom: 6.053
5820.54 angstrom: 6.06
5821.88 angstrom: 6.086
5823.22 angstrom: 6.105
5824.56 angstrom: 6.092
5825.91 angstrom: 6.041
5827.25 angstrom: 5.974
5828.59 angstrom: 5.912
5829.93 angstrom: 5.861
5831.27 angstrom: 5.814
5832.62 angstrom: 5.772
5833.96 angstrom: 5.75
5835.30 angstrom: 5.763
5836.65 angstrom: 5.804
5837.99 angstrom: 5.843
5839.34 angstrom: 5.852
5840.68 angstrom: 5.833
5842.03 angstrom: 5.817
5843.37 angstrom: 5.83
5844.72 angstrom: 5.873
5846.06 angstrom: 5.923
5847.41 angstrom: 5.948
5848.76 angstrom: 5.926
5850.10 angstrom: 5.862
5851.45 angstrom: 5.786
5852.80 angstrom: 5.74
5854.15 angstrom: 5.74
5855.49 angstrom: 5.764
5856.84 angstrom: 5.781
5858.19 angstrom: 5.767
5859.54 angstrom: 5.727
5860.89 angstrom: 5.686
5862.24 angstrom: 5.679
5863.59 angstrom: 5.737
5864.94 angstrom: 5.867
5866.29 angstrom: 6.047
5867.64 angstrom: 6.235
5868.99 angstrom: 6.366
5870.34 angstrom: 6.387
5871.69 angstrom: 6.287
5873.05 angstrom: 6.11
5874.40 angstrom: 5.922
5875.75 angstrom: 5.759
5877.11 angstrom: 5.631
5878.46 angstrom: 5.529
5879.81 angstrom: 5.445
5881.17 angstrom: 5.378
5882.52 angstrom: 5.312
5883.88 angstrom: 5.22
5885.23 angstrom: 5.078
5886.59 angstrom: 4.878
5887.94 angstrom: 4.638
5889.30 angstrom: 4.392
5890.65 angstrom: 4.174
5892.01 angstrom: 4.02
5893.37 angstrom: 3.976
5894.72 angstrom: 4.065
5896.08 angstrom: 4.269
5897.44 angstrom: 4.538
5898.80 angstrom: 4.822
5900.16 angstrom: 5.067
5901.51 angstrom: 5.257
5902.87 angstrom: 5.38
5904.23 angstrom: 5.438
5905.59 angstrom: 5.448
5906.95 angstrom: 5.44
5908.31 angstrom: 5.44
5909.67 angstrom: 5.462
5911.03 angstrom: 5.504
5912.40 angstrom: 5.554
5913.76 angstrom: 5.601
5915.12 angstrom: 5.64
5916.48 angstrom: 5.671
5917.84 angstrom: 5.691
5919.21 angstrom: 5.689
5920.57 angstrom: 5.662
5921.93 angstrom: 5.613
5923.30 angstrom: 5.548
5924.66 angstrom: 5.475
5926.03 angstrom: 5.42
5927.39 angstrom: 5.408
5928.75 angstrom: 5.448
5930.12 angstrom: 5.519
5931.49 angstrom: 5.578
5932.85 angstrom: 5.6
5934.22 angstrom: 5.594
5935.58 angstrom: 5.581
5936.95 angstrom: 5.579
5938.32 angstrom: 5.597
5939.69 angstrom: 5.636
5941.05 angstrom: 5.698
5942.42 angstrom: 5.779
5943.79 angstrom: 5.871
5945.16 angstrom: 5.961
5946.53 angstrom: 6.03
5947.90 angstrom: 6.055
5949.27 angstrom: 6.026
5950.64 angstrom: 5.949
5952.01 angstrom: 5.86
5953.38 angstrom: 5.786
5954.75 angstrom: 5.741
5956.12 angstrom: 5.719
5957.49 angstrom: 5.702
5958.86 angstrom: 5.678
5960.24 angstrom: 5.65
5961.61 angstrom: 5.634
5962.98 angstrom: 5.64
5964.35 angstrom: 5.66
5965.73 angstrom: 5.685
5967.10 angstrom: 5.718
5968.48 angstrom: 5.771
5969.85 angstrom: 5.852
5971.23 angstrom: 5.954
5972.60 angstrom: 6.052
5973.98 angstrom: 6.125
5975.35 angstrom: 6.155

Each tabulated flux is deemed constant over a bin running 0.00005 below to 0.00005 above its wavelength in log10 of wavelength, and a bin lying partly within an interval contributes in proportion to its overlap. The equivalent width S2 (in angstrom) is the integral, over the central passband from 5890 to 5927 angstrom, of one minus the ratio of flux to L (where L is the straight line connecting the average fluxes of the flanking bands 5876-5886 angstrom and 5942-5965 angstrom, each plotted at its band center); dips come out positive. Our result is 2.4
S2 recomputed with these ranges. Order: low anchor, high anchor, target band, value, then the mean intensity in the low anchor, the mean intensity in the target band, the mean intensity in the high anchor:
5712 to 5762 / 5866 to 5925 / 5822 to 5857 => -2.15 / 5.87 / 5.87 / 5.34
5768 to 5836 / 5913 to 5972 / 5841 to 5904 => 3.51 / 5.84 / 5.45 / 5.7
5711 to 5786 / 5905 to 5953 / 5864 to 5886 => -0.32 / 5.82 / 5.78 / 5.65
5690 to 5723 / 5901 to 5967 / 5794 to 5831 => -2.33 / 5.61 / 5.98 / 5.64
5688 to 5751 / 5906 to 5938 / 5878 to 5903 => 3.55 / 5.78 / 4.79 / 5.55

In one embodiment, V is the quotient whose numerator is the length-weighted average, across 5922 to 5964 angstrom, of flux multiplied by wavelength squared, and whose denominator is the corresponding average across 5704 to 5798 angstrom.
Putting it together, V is 1.1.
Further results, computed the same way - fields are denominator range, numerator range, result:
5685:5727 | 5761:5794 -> 1.03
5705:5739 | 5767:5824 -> 1.03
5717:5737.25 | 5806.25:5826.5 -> 1.04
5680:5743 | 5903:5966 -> 1.06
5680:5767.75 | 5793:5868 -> 1.06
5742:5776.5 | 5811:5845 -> 1.05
